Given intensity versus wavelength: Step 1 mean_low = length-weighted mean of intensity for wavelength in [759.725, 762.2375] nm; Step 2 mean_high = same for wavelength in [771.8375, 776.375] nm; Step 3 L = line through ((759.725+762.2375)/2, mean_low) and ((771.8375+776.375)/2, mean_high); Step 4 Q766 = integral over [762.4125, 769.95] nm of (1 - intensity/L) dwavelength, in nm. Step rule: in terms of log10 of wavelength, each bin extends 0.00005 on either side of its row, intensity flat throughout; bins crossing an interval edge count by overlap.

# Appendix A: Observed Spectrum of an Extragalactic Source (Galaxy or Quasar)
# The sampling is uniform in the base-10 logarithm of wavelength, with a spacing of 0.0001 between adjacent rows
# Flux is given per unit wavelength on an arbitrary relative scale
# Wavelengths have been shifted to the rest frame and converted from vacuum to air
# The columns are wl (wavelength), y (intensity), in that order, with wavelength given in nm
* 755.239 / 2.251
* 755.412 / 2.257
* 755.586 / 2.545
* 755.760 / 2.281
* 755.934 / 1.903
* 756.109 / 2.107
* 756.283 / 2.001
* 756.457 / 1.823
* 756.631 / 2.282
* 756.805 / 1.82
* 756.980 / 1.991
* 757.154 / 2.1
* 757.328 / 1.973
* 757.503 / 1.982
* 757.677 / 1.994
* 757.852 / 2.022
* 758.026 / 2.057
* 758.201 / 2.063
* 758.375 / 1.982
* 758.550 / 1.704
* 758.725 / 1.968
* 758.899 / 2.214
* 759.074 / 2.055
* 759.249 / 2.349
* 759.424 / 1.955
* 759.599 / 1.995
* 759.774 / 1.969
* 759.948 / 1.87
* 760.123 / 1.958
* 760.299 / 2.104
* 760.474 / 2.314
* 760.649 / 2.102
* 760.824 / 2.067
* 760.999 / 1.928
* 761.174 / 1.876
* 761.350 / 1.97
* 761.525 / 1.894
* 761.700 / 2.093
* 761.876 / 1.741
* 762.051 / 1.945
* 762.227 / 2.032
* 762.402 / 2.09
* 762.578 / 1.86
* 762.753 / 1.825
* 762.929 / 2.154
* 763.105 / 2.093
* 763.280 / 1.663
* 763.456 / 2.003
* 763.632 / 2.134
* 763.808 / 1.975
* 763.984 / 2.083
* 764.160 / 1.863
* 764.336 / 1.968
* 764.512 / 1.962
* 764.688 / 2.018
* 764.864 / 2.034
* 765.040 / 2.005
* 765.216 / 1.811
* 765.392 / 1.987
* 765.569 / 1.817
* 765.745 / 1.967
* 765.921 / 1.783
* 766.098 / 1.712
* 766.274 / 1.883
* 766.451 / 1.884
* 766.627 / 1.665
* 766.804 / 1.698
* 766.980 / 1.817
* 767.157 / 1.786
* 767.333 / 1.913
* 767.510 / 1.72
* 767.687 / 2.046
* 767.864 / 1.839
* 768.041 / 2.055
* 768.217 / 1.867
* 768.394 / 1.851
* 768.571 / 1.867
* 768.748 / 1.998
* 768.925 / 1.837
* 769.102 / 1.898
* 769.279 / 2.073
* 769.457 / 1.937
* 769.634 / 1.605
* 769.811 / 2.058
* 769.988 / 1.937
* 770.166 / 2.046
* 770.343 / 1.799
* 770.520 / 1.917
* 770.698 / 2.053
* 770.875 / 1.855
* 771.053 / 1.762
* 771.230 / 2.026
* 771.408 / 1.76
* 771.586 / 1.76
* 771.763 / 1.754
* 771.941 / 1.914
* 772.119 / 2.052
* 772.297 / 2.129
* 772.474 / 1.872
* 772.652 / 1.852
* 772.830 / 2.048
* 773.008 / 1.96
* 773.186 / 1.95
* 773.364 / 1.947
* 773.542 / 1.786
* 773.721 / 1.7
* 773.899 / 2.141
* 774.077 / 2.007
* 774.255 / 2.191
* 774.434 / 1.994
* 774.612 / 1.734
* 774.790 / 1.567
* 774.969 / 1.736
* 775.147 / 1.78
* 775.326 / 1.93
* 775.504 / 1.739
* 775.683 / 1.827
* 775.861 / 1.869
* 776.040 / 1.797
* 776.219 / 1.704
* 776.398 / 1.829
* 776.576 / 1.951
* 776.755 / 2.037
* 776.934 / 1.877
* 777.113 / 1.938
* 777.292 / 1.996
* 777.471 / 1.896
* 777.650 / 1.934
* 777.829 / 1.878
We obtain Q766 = 0.16 nm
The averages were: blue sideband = 1.99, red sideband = 1.89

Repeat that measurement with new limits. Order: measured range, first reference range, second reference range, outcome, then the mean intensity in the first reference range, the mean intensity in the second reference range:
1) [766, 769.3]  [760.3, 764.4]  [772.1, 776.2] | 0.14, 1.99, 1.89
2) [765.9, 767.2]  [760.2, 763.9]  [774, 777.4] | 0.12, 1.99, 1.87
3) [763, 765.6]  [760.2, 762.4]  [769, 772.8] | 0.02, 2.01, 1.91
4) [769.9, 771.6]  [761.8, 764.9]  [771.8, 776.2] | 0.02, 1.97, 1.89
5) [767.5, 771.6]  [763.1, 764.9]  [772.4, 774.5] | 0.12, 1.97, 1.95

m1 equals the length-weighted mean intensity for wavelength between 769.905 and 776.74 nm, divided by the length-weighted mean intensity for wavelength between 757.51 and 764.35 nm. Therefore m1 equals 0.94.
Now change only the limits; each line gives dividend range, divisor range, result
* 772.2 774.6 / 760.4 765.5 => 0.99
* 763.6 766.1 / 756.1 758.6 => 0.97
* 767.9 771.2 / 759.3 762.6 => 0.96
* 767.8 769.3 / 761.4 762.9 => 0.99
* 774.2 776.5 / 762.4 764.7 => 0.92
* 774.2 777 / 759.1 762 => 0.92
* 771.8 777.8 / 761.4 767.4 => 0.99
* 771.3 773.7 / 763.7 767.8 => 1.01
